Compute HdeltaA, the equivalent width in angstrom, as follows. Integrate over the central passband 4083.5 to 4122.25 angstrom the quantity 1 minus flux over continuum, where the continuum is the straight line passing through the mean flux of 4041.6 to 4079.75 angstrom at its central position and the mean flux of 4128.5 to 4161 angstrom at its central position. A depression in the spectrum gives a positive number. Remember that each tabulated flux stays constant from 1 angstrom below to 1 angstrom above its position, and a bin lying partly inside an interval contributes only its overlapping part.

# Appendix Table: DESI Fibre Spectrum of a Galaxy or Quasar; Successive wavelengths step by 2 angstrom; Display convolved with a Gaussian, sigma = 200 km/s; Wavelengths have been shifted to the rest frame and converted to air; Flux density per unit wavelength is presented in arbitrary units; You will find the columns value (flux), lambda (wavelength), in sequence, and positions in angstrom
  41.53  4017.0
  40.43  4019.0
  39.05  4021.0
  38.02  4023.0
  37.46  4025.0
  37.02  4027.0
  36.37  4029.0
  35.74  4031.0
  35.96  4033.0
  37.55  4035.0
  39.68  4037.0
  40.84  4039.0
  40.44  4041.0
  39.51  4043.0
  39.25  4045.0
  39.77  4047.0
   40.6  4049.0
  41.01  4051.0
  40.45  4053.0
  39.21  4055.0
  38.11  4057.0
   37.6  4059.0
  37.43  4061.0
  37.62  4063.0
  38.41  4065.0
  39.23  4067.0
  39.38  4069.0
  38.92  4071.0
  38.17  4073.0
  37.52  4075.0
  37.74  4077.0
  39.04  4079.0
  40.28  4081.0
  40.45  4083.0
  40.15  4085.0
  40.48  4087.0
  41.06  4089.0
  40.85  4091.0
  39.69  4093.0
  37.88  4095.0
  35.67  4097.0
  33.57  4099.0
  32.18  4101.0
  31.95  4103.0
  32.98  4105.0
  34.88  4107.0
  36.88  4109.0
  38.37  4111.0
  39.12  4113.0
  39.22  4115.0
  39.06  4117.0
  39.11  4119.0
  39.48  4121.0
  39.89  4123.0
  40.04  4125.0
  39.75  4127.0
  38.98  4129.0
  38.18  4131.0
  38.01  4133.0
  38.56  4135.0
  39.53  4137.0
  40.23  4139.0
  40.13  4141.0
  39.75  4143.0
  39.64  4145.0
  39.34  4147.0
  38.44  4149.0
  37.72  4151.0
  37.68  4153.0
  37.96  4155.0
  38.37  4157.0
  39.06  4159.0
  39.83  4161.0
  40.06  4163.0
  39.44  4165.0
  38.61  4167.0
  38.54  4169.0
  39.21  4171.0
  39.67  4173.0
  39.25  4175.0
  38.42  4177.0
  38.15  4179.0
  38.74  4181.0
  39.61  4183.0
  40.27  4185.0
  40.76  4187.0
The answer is 1.3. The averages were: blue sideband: 38.9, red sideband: 38.9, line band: 37.6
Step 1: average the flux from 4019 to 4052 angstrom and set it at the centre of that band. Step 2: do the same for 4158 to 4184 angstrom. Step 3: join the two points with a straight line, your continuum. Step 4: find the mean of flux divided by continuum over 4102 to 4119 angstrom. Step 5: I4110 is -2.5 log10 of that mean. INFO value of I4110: 0.064 mag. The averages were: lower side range 38.7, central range 36.7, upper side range 39.1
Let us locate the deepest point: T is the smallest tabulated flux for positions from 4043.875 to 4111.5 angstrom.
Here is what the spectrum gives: 31.95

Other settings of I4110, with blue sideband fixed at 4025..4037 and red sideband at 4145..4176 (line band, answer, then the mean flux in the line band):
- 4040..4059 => -0.072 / 39.7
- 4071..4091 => -0.051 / 39.5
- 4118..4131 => -0.031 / 39.4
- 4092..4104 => 0.082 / 35.2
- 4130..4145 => -0.019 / 39.2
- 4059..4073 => -0.028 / 38.4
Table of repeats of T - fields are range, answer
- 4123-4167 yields 37.68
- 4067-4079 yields 37.52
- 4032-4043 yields 35.96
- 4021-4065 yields 35.74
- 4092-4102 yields 32.18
